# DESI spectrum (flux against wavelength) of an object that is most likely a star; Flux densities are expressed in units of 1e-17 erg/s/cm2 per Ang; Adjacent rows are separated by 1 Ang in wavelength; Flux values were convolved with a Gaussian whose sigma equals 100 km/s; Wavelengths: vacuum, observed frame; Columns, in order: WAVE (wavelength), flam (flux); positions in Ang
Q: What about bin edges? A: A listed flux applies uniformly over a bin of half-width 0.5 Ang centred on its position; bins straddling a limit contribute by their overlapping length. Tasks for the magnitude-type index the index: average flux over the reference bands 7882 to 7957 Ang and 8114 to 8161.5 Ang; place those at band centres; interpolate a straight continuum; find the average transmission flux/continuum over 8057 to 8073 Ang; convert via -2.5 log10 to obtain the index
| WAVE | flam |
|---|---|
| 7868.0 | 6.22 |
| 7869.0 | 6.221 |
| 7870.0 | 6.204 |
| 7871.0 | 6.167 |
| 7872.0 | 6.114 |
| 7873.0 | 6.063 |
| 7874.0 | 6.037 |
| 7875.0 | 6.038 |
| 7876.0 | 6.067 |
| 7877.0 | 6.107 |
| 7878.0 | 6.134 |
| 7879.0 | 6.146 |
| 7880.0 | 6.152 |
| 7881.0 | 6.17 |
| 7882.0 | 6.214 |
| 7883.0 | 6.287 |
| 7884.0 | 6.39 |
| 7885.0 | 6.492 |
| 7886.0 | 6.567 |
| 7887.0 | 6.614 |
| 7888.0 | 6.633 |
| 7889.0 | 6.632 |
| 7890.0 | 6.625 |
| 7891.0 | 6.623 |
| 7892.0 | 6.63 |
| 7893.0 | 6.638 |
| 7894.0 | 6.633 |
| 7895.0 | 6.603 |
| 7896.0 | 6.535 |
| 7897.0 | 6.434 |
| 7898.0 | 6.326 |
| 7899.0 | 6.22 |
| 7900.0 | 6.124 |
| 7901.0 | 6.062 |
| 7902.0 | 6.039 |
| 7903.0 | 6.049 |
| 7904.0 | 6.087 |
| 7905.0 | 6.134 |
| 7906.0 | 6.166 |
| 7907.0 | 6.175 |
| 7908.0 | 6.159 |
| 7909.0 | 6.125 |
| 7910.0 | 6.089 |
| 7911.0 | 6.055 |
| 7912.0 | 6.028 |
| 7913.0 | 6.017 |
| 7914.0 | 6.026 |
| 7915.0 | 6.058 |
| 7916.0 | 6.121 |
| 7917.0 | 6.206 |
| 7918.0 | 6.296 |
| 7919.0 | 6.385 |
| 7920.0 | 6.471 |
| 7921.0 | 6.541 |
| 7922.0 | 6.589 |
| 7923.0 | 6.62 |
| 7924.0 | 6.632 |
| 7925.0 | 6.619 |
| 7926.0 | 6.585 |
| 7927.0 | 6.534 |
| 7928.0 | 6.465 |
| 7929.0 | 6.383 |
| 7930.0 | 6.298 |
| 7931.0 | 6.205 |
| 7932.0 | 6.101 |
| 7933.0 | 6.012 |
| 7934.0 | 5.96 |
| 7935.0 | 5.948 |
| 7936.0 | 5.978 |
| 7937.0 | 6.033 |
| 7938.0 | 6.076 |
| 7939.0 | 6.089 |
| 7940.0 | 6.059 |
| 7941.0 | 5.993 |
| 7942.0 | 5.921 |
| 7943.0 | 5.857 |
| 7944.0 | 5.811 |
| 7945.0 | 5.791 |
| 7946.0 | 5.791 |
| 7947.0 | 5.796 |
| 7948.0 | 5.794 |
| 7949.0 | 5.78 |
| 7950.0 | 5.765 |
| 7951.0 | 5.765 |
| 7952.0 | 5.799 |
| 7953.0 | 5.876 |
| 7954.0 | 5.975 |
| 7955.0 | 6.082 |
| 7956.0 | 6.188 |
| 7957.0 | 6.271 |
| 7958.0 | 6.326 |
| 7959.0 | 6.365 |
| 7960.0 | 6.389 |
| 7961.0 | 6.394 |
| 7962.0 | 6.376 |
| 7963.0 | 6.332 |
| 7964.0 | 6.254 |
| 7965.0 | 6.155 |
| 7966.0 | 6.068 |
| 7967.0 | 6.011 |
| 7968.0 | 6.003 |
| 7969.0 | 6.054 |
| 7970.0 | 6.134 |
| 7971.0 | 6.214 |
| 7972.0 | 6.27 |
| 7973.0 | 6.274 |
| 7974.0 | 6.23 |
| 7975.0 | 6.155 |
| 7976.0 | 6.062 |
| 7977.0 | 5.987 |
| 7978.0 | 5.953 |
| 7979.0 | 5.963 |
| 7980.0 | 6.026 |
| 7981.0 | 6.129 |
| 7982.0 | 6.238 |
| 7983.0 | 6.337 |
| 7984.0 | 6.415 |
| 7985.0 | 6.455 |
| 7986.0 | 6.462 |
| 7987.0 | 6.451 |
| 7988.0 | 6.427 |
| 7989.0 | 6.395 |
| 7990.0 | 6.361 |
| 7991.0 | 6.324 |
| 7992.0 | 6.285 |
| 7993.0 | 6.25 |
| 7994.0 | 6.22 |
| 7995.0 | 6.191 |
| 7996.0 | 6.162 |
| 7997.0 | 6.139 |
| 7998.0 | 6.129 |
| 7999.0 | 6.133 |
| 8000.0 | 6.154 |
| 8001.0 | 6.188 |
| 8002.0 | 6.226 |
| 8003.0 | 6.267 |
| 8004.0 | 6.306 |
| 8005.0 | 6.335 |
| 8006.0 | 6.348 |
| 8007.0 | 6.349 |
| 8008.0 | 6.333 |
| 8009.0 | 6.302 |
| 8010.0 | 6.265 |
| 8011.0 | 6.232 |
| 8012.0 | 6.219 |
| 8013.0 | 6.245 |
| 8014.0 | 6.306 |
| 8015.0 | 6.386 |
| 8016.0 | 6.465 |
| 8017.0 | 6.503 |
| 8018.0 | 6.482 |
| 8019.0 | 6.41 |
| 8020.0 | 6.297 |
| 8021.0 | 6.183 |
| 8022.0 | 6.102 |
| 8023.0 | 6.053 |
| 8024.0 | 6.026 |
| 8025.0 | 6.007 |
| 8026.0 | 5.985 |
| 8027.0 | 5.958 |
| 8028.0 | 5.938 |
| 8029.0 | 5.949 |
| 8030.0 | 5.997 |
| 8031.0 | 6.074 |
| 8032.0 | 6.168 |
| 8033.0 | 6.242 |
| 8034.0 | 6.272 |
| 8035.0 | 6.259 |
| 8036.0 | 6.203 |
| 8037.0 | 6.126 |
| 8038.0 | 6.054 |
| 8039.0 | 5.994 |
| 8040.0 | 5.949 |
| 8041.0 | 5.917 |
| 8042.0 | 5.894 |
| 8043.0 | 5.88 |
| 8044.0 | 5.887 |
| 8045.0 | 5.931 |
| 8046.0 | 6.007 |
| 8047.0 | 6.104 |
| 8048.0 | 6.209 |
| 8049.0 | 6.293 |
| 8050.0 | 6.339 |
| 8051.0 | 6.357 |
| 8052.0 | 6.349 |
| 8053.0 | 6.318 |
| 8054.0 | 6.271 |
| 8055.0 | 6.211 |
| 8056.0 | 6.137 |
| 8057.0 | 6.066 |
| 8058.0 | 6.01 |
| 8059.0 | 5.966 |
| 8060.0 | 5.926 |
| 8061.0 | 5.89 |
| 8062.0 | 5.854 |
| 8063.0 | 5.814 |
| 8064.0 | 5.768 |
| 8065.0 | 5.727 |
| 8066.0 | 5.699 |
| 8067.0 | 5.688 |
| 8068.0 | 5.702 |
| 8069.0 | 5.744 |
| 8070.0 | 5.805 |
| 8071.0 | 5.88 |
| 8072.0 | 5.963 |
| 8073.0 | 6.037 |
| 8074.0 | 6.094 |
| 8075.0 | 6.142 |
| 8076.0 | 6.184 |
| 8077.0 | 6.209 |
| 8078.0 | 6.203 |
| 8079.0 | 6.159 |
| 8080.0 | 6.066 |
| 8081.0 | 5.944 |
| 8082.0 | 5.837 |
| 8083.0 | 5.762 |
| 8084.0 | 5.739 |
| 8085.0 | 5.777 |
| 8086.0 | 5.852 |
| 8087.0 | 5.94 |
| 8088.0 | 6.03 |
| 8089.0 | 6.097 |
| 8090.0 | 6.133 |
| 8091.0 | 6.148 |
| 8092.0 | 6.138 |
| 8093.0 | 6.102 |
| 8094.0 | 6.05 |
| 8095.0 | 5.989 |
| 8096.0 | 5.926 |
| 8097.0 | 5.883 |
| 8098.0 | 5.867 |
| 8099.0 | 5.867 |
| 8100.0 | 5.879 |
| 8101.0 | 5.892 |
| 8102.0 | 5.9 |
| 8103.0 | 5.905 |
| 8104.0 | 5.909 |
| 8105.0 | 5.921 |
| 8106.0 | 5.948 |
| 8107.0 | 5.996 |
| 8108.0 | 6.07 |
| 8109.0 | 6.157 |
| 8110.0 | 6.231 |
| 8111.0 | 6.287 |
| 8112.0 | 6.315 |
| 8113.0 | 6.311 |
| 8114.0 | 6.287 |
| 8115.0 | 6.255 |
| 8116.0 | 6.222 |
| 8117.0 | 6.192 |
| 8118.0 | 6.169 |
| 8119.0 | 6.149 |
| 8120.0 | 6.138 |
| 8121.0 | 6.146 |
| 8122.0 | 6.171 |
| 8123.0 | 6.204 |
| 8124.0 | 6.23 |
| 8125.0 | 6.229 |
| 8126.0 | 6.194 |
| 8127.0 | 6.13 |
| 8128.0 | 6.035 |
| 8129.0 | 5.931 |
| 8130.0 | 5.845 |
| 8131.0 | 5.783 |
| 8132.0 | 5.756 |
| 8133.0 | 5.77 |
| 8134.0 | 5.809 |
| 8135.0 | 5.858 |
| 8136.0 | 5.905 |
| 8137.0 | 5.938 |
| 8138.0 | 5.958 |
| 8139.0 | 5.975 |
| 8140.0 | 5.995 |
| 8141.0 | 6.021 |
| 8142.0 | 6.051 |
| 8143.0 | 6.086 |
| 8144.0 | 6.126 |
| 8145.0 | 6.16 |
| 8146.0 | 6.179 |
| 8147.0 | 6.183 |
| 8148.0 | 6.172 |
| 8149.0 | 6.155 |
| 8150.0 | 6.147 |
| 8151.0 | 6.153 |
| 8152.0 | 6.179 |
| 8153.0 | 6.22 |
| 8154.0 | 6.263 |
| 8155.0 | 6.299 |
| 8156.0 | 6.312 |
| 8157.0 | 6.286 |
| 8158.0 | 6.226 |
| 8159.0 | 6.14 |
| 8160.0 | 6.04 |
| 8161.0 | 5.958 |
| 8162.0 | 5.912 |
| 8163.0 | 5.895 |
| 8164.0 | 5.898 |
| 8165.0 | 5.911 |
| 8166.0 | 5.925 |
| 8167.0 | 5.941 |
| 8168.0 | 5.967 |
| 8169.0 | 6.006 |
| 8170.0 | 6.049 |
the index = 0.053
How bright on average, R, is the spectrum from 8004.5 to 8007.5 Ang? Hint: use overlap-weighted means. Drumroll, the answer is 6.34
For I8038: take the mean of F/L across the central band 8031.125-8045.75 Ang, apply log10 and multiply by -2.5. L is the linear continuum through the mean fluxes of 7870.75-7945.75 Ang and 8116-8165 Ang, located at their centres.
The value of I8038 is 0.017 mag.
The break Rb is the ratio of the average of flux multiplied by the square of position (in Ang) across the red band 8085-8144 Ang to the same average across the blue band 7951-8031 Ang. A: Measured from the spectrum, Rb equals 1.00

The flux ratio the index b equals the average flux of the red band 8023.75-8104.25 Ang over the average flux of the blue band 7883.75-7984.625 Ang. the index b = 1.0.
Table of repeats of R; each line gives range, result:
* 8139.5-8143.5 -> 6.04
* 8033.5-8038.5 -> 6.18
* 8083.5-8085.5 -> 5.76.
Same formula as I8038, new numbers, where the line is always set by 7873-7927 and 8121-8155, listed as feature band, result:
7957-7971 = 0.00 mag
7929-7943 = 0.04 mag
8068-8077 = 0.03 mag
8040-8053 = 0.01 mag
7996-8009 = -0.01 mag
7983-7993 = -0.03 mag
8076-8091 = 0.02 mag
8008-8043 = 0.00 mag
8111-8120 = -0.03 mag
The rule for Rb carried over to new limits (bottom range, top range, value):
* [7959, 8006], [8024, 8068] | 0.98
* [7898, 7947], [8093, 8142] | 1.03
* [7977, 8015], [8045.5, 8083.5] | 0.98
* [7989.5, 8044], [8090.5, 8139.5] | 1.00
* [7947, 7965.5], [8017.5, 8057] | 1.02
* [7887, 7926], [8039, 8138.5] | 0.99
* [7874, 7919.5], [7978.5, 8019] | 1.03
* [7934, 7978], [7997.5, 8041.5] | 1.04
